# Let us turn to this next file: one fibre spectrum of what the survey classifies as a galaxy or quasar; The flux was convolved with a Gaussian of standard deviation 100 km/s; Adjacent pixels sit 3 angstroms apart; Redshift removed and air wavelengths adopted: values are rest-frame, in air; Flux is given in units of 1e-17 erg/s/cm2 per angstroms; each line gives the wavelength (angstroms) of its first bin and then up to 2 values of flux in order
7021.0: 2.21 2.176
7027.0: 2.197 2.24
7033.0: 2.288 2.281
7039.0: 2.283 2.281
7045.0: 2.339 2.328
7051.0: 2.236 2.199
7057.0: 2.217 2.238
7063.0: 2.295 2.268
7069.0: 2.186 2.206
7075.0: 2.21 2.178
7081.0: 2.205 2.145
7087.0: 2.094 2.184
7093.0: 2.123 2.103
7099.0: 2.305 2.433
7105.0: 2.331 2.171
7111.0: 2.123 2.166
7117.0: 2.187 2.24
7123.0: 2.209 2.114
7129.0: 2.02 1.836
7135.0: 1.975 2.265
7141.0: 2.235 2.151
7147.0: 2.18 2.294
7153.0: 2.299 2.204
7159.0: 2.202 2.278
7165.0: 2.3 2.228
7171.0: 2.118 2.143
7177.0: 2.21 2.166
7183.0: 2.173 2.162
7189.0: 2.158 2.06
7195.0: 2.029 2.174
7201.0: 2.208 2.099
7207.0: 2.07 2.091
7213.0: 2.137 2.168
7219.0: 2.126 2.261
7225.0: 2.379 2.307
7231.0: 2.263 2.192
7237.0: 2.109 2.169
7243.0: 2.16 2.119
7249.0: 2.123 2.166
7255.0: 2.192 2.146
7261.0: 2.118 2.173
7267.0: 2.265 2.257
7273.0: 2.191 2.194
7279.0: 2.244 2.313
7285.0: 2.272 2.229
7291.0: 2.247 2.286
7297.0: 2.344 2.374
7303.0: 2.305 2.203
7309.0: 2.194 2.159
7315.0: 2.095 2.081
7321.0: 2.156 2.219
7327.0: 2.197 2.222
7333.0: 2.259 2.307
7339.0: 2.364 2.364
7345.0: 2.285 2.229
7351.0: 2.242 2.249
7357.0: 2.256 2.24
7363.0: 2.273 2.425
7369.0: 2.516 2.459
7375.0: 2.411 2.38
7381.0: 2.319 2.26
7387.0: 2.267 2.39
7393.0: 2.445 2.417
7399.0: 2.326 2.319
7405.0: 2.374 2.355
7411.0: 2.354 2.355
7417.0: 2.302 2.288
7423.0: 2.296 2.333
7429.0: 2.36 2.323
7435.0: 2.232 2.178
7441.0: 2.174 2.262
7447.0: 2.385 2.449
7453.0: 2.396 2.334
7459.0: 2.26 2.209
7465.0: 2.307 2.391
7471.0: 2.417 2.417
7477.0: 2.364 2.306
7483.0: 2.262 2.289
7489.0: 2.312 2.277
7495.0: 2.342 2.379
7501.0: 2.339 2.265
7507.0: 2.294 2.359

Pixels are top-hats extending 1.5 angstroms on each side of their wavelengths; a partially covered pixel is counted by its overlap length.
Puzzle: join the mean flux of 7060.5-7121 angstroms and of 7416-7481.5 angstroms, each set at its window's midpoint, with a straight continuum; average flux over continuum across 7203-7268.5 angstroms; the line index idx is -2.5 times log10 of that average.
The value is 0.038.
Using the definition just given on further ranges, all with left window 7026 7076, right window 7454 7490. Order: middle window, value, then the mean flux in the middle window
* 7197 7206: 0.06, 2.15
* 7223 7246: 0.03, 2.22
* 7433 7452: 0.02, 2.28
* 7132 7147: 0.07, 2.13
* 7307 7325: 0.07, 2.15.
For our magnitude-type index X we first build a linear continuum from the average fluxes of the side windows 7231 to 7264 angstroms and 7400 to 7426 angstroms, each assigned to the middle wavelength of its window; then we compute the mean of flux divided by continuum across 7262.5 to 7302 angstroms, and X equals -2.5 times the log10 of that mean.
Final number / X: -0.03 mag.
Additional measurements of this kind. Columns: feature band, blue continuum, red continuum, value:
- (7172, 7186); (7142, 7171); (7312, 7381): 0.03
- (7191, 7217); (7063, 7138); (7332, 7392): 0.06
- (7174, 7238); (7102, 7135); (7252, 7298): 0.01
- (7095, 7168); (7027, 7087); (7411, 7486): 0.03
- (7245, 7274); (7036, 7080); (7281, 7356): 0.04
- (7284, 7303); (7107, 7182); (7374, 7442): -0.02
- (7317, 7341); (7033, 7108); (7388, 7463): 0.03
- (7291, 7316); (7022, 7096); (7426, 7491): 0.01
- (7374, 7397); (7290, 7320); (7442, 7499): -0.04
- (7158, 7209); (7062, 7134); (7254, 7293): 0.02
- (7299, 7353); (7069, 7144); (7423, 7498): 0.01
